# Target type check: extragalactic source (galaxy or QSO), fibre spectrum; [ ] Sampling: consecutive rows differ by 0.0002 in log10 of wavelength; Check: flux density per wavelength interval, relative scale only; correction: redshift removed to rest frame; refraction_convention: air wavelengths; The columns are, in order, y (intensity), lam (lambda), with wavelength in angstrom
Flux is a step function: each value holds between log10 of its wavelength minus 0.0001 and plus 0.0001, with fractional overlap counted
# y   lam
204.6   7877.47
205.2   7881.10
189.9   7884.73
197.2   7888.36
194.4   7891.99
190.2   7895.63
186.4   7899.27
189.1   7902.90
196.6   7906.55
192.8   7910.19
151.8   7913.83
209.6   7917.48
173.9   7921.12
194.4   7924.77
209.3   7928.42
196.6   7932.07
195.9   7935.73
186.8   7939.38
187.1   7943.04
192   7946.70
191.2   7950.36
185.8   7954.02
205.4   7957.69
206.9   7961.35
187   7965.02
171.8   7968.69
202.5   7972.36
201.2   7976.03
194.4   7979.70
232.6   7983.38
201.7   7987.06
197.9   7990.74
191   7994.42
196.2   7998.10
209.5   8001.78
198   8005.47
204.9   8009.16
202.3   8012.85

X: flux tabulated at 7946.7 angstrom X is 192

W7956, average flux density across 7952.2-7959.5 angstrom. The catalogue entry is 195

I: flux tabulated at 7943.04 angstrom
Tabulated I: 187.1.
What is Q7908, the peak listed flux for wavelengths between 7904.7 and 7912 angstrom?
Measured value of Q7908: 196.6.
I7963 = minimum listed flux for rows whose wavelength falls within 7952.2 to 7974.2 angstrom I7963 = 171.8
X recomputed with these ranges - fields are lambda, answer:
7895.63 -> 190.2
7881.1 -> 205.2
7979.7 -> 194.4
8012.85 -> 202.3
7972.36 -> 202.5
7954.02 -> 185.8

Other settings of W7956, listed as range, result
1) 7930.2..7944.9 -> 192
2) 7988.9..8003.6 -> 199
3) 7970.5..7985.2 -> 208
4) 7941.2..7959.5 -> 192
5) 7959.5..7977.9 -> 194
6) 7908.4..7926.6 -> 185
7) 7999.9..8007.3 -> 204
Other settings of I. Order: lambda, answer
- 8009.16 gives 204.9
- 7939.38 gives 186.8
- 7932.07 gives 196.6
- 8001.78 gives 209.5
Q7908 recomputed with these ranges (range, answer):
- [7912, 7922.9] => 209.6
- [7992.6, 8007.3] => 209.5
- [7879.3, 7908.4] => 205.2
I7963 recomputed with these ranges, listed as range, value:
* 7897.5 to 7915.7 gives 151.8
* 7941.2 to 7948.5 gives 187.1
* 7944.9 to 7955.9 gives 185.8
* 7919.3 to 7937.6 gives 173.9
